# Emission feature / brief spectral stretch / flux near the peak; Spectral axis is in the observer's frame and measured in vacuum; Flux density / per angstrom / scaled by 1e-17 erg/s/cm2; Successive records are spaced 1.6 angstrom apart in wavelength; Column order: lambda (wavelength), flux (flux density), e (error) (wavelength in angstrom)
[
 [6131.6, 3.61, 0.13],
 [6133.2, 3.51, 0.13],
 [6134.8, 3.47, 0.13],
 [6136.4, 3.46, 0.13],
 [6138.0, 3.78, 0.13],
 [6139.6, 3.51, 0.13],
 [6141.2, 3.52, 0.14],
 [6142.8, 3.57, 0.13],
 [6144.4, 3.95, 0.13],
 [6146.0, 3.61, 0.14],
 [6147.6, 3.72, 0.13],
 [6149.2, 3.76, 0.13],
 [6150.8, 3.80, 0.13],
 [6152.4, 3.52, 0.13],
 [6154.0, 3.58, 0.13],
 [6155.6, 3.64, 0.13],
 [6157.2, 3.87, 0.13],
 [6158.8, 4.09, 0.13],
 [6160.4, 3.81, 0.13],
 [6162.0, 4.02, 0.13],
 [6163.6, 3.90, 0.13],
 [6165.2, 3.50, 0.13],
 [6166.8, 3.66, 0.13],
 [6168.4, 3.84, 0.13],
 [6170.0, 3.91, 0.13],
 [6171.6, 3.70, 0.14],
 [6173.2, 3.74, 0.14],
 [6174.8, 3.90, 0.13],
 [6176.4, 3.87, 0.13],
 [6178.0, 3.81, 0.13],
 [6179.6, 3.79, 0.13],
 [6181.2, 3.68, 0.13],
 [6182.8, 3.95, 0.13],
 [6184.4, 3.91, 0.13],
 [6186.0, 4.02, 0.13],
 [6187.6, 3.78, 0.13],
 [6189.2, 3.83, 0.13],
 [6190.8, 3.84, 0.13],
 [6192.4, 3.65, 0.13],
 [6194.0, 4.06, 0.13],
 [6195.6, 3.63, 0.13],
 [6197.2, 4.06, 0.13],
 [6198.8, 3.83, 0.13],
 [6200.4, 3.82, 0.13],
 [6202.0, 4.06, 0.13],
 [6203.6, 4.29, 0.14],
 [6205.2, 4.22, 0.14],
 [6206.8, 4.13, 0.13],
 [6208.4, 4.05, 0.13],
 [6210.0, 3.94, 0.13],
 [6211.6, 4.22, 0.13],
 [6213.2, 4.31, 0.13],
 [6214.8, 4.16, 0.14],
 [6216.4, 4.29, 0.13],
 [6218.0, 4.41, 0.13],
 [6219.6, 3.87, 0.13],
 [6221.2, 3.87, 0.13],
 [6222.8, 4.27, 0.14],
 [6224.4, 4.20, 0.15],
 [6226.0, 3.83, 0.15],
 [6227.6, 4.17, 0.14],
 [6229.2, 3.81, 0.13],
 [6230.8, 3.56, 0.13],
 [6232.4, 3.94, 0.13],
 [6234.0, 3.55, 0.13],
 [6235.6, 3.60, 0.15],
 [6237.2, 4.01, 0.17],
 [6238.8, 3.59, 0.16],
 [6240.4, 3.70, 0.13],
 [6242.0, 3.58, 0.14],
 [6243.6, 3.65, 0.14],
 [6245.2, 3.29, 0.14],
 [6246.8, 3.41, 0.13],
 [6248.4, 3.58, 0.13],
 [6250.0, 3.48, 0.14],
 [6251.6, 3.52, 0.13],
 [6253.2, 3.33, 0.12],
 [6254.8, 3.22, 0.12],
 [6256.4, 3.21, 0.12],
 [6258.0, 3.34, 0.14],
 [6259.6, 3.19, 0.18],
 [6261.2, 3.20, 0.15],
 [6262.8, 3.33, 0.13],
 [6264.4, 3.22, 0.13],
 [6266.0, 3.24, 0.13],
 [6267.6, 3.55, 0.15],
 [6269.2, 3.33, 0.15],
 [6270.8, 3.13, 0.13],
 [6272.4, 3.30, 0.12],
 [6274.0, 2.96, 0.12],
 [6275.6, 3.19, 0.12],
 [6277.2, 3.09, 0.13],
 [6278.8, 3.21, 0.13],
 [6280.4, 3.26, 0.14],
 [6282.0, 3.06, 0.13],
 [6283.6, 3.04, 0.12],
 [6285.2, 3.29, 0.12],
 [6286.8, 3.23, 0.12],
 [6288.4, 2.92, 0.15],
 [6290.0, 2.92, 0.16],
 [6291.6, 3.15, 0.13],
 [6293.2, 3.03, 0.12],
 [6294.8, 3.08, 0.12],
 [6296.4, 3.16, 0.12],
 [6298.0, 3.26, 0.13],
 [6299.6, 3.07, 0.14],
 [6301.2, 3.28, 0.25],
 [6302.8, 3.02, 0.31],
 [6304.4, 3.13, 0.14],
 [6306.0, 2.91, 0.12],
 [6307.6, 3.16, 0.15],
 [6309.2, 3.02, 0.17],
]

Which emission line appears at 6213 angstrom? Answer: C III]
